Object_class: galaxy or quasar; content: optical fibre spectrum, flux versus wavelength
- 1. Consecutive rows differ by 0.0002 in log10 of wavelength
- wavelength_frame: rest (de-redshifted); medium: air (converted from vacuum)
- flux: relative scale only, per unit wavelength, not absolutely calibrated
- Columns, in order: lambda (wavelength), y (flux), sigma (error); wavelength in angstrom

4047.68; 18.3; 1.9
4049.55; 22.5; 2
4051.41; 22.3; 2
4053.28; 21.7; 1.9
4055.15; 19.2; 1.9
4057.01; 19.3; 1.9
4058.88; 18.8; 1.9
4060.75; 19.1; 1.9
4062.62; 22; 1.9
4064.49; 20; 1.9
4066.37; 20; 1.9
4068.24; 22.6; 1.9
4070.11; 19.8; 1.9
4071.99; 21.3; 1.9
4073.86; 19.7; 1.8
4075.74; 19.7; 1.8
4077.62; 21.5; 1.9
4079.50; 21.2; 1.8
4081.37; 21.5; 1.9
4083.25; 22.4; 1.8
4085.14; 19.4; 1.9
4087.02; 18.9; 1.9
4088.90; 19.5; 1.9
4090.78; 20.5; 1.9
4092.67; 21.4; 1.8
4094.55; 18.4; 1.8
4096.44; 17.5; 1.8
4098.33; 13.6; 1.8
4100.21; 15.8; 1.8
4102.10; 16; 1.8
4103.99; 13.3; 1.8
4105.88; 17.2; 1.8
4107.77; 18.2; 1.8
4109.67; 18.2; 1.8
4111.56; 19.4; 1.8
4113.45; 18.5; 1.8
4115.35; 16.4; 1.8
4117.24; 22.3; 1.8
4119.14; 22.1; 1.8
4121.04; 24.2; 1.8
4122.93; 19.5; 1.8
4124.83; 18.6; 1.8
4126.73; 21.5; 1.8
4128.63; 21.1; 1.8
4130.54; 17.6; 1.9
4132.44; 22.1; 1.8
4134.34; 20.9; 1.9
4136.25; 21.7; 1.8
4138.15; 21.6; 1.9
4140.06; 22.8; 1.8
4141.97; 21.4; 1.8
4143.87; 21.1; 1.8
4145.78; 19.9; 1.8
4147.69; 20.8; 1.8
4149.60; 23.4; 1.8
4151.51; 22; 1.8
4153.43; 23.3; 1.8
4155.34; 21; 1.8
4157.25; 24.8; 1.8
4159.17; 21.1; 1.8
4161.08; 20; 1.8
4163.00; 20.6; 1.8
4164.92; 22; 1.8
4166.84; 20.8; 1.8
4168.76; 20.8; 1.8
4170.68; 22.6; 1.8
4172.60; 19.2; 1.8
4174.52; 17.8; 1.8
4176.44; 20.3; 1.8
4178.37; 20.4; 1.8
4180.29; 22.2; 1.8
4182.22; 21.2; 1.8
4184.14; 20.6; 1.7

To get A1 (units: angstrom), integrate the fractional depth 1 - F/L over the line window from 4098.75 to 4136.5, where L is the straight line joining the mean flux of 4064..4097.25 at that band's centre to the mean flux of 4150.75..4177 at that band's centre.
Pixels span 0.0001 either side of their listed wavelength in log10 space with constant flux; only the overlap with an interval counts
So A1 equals 2.9 angstrom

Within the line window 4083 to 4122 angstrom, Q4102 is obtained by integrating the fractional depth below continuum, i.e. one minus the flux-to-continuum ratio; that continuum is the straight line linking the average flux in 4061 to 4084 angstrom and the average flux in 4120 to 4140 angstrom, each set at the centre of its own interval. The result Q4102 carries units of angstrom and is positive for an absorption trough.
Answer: 4.2 angstrom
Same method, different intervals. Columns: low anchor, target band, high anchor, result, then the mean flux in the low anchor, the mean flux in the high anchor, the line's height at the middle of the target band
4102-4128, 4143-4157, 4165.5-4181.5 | -1.3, 19.1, 20.6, 20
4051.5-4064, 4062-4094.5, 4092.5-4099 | -3.3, 20.2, 17.5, 18.7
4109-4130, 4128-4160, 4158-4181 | -1.8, 20.1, 20.7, 20.4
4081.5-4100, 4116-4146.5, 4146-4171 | -0.7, 19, 21.7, 20.6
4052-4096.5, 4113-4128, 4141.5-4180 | 0.2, 20.3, 21.2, 20.8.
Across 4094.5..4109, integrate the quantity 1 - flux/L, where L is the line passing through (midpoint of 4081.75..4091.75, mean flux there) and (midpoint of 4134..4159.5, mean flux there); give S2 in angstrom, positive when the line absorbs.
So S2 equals 3.14 angstrom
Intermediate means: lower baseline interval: 20.2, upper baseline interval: 21.9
